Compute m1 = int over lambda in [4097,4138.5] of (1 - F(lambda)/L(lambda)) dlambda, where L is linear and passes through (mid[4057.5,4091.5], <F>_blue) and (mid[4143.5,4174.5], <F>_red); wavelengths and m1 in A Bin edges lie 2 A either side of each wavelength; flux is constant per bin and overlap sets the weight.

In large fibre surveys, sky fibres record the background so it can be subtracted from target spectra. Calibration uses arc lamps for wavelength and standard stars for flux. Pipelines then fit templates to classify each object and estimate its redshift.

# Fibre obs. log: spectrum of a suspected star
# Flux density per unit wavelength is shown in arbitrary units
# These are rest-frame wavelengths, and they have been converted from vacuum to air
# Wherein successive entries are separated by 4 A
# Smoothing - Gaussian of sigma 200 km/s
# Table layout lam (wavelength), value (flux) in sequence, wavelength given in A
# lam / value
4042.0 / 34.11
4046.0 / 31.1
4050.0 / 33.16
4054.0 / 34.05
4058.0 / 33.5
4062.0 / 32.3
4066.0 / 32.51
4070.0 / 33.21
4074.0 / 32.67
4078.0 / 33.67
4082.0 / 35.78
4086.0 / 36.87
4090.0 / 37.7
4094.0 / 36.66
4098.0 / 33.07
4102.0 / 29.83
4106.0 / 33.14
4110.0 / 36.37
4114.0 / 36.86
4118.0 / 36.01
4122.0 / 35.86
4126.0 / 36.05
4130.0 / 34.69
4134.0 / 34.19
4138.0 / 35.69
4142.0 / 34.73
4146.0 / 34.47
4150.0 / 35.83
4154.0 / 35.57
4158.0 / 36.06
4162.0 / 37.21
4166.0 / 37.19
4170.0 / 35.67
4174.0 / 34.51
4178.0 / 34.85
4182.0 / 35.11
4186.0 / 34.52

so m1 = 0.4 A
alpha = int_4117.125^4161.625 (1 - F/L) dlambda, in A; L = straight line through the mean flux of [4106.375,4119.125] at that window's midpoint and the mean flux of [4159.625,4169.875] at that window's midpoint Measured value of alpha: 1.3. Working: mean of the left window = 36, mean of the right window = 36.9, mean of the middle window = 35.4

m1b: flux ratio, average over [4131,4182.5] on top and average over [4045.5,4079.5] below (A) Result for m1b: 1.08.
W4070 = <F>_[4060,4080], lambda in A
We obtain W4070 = 32.9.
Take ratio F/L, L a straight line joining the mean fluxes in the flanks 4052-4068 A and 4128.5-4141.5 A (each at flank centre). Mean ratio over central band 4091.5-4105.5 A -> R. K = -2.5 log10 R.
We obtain 0.02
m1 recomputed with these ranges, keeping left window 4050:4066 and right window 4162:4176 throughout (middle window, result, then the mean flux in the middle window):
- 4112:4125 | -0.6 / 36.2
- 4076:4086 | -0.4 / 35.2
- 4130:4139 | 0.1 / 34.8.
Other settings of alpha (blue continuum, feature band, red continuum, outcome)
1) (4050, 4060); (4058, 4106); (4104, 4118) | 0.82 A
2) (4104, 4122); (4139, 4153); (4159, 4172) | 0.45 A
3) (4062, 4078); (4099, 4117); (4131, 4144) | -0.06 A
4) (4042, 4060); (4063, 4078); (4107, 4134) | 0.42 A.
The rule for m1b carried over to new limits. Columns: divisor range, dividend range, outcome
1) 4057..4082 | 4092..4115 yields 1.03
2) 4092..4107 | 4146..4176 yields 1.08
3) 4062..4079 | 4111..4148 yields 1.08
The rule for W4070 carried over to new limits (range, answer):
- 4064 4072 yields 32.9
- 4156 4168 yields 36.8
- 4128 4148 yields 34.8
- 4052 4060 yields 33.8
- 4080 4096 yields 36.8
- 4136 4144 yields 35.2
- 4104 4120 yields 35.6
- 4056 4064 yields 32.9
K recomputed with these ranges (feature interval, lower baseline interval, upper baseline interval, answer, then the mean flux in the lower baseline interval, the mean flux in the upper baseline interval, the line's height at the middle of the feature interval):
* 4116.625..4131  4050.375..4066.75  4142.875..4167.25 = -0.02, 33.1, 36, 35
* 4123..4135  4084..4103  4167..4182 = 0.00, 35.1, 35.2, 35.1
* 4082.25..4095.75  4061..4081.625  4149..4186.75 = -0.10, 33.1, 35.7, 33.6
